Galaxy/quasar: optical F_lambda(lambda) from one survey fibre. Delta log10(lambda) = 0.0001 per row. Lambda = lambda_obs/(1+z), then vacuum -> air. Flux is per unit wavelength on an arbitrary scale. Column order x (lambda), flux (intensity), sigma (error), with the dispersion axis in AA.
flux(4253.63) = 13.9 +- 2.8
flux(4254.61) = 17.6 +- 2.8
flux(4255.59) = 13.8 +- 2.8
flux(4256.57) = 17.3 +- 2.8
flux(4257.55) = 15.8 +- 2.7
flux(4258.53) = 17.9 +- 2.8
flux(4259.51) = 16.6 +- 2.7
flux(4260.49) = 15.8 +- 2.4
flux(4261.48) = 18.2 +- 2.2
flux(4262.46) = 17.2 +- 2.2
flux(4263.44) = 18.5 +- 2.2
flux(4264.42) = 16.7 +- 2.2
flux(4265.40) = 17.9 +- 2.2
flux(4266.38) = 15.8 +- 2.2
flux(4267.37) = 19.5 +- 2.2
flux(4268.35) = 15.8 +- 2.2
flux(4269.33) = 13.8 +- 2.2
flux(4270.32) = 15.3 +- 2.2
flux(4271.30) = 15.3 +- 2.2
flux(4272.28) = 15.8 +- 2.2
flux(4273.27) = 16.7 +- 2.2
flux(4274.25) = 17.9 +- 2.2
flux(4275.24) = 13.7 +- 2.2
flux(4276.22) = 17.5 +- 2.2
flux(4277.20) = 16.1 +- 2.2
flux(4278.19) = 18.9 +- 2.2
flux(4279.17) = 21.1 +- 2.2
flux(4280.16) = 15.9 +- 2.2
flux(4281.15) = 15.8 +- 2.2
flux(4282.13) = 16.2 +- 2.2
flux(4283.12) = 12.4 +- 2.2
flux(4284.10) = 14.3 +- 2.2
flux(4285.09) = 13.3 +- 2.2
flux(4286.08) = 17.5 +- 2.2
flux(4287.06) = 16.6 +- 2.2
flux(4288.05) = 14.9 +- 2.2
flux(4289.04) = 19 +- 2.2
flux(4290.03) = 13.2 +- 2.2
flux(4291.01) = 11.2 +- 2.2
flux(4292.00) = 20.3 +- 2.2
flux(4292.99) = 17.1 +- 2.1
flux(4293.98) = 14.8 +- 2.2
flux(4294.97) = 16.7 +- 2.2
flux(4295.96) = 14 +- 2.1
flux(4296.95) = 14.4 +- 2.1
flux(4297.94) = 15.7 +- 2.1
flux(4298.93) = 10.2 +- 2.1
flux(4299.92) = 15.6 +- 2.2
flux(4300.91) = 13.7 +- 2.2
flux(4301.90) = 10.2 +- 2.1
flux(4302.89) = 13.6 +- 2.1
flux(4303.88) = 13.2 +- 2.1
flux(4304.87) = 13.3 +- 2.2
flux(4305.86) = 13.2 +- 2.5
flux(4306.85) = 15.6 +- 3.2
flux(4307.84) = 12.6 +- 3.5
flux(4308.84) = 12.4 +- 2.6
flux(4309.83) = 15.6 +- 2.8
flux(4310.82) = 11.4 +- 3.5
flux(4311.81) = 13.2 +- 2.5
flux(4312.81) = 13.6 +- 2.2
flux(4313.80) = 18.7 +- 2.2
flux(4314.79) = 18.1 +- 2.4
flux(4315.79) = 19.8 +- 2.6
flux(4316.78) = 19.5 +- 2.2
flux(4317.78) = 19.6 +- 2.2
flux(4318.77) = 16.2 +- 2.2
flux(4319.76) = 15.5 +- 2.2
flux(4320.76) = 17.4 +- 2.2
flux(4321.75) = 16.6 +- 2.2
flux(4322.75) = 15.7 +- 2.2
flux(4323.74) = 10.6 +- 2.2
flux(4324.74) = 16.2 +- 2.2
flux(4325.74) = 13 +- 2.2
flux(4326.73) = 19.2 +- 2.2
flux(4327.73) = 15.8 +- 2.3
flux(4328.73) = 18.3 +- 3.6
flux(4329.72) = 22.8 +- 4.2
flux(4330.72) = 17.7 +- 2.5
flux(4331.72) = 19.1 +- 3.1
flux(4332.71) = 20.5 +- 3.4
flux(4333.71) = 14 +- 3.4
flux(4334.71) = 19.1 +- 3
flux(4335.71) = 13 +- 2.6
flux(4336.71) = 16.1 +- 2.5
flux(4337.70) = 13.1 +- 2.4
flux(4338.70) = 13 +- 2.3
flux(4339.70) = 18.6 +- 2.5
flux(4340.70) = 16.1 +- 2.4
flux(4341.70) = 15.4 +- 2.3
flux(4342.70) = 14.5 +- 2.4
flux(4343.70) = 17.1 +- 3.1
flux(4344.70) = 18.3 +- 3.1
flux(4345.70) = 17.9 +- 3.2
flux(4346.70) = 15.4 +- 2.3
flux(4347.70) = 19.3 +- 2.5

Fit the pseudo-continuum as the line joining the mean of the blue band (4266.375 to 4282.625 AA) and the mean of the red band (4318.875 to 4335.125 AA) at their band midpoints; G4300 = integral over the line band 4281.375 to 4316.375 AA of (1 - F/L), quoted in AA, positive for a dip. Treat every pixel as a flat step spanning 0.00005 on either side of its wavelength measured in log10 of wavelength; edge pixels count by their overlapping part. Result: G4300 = 4.1 AA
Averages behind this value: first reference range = 16.6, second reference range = 16.9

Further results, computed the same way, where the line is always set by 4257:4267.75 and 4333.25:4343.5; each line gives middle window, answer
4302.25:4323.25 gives 0.7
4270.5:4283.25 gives 0.3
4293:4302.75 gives 1.4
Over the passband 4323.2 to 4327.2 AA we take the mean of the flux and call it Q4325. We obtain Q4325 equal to 14.7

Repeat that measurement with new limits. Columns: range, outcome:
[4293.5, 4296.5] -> 15.1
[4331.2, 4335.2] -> 18.2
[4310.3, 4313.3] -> 12.7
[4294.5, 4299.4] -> 14.2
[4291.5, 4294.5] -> 17.4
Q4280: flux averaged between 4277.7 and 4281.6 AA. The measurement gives 17.9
